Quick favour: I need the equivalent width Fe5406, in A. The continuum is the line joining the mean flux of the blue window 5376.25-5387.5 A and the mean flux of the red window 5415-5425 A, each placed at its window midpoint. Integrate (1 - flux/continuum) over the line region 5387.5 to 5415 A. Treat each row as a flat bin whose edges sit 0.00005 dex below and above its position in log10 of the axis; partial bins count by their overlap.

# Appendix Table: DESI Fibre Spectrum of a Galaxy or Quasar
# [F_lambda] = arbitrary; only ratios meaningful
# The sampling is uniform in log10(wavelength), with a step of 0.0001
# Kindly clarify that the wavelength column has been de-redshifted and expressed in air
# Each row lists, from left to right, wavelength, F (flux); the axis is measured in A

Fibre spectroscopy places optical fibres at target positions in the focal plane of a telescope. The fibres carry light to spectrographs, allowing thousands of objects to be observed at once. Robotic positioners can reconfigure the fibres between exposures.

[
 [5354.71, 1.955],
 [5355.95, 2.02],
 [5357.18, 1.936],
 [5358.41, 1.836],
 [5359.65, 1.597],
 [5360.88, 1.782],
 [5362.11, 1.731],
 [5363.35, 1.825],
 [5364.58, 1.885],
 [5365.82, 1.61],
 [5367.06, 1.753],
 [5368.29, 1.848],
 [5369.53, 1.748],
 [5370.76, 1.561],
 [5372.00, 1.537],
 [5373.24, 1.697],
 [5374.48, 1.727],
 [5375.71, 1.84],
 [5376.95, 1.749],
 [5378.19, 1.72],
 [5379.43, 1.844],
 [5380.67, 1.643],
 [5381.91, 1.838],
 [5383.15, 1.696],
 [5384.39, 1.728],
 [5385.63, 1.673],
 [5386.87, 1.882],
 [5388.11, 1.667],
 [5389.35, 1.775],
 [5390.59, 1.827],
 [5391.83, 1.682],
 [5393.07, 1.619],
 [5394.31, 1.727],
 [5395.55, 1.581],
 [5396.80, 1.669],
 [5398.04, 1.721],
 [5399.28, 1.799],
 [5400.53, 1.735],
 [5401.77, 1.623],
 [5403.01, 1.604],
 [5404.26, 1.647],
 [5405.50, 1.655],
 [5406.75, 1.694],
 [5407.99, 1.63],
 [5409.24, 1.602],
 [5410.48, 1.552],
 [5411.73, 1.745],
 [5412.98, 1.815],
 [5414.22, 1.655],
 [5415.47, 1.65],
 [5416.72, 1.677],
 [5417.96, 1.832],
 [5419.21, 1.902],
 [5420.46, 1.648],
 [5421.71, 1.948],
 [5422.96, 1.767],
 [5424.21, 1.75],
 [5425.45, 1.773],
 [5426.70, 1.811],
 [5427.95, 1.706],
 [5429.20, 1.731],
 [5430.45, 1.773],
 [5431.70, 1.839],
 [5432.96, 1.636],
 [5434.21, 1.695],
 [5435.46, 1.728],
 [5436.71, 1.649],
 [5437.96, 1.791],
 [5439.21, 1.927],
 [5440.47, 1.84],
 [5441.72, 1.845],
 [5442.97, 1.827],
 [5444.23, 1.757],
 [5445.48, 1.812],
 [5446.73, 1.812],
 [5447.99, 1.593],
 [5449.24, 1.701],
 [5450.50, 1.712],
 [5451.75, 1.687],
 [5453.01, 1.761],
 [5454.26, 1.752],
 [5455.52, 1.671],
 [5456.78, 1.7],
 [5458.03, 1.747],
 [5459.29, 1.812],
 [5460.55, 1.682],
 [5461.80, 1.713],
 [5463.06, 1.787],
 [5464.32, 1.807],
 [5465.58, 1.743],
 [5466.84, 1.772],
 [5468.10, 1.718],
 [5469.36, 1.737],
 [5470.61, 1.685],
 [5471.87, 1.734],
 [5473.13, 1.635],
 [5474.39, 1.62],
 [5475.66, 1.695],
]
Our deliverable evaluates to 1.3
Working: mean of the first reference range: 1.75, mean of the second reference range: 1.77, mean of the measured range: 1.68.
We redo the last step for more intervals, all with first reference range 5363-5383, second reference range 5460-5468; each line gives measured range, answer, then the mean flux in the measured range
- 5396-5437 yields 0.60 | 1.72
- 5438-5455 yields -0.24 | 1.77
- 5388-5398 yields 0.25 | 1.7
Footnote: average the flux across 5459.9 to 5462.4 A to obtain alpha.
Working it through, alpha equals 1.7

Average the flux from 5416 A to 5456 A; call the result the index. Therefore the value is 1.76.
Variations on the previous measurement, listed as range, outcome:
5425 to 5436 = 1.74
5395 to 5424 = 1.7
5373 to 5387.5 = 1.75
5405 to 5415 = 1.67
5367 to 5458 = 1.73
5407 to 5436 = 1.73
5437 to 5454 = 1.77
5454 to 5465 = 1.74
